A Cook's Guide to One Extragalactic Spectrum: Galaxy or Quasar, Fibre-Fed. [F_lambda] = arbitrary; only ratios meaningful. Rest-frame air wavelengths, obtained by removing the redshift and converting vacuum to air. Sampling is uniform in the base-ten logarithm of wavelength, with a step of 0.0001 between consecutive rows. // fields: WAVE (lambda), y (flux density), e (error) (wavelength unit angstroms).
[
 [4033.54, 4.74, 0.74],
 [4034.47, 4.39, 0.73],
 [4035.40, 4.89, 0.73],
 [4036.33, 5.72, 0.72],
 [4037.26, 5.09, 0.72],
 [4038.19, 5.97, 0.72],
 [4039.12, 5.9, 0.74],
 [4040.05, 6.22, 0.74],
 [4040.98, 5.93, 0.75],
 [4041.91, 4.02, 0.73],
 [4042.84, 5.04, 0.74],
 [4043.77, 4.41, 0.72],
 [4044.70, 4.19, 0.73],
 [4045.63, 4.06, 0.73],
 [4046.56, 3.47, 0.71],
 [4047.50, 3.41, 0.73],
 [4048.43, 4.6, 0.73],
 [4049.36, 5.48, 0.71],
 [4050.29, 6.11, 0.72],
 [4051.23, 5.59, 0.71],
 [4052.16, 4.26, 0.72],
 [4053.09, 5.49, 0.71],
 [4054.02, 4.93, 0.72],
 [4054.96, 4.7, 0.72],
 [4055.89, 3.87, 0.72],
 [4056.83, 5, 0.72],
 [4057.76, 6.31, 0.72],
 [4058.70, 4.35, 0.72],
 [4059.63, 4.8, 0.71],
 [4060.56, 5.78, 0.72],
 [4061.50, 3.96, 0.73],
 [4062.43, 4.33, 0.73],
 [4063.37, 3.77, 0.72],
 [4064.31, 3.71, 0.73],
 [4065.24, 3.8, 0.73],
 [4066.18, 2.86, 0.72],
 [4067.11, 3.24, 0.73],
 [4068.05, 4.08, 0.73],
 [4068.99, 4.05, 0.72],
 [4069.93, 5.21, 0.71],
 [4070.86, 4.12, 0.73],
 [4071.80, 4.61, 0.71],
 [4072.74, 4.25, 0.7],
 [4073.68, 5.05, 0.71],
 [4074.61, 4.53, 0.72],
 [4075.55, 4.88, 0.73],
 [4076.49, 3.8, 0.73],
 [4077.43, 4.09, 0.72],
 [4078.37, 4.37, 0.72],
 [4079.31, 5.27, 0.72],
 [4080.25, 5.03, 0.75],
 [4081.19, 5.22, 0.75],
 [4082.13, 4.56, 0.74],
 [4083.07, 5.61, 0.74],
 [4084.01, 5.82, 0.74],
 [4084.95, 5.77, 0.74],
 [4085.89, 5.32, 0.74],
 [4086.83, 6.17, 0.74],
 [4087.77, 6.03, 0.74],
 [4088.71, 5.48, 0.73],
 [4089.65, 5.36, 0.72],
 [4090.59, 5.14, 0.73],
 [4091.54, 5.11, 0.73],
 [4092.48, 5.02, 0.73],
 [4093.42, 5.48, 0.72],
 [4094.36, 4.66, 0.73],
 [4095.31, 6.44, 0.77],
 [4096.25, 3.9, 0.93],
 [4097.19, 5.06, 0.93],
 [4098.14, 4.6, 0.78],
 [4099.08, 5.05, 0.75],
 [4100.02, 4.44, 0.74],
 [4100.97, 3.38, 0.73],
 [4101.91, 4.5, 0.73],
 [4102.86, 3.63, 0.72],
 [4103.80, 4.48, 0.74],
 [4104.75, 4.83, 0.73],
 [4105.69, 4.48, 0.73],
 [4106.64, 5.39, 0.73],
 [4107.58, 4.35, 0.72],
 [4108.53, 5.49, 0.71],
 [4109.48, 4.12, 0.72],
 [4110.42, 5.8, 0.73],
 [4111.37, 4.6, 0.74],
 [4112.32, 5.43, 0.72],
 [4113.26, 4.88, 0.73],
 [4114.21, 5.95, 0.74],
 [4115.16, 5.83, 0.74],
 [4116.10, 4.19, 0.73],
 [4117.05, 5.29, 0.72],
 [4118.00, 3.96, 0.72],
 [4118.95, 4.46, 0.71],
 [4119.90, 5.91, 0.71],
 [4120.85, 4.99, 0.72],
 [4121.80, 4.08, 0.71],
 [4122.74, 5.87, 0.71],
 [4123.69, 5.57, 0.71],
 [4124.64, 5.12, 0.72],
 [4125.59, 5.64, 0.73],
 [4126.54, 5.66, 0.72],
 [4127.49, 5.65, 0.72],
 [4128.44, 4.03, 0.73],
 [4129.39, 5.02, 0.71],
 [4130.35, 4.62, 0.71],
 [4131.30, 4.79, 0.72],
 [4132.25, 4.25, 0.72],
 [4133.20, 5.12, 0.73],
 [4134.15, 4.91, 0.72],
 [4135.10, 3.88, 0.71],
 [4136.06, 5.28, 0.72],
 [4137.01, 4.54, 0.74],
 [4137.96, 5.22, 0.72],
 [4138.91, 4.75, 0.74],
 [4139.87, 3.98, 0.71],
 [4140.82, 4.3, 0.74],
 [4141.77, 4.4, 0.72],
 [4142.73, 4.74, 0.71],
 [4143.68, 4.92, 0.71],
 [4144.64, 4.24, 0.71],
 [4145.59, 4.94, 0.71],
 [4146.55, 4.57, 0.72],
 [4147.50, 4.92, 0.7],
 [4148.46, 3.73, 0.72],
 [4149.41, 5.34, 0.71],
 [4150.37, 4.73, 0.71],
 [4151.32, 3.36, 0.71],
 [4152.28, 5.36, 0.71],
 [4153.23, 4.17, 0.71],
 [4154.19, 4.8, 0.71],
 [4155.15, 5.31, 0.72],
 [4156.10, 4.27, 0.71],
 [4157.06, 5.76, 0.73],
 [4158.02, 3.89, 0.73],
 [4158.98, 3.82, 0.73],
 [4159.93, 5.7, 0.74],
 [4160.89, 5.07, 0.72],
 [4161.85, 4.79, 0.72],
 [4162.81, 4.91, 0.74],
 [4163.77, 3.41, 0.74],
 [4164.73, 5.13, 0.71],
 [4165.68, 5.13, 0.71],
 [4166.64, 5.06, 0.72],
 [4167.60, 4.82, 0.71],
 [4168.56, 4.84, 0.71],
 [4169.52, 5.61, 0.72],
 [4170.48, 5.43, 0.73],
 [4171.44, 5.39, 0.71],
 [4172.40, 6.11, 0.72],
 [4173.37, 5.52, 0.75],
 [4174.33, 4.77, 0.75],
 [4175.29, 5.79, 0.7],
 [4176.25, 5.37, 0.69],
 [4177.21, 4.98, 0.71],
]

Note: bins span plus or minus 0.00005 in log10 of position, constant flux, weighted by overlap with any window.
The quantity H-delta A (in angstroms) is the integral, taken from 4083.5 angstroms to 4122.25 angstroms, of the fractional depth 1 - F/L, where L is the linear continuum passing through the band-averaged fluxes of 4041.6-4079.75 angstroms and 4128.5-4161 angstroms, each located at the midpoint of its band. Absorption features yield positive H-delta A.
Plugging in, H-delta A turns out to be -3.6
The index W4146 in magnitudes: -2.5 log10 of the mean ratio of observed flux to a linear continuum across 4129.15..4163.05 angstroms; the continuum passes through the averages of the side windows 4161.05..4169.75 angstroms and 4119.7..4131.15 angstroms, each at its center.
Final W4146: 0.071 mag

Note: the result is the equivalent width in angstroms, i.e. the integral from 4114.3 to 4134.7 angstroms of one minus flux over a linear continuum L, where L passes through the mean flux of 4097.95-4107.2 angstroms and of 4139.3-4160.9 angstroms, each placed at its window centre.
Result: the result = -2.1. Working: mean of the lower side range 4.48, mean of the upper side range 4.61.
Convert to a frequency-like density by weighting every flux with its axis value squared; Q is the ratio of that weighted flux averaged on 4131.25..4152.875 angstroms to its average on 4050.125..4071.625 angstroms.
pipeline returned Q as 1.1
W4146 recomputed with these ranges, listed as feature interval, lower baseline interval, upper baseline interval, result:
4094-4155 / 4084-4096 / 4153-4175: 0.10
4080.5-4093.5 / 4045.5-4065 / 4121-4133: -0.13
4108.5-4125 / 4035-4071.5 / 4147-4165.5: -0.09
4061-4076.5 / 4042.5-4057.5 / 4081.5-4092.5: 0.22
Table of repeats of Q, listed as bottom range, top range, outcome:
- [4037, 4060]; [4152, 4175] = 1.07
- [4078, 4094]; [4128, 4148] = 0.89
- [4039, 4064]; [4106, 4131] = 1.09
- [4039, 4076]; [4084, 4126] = 1.12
